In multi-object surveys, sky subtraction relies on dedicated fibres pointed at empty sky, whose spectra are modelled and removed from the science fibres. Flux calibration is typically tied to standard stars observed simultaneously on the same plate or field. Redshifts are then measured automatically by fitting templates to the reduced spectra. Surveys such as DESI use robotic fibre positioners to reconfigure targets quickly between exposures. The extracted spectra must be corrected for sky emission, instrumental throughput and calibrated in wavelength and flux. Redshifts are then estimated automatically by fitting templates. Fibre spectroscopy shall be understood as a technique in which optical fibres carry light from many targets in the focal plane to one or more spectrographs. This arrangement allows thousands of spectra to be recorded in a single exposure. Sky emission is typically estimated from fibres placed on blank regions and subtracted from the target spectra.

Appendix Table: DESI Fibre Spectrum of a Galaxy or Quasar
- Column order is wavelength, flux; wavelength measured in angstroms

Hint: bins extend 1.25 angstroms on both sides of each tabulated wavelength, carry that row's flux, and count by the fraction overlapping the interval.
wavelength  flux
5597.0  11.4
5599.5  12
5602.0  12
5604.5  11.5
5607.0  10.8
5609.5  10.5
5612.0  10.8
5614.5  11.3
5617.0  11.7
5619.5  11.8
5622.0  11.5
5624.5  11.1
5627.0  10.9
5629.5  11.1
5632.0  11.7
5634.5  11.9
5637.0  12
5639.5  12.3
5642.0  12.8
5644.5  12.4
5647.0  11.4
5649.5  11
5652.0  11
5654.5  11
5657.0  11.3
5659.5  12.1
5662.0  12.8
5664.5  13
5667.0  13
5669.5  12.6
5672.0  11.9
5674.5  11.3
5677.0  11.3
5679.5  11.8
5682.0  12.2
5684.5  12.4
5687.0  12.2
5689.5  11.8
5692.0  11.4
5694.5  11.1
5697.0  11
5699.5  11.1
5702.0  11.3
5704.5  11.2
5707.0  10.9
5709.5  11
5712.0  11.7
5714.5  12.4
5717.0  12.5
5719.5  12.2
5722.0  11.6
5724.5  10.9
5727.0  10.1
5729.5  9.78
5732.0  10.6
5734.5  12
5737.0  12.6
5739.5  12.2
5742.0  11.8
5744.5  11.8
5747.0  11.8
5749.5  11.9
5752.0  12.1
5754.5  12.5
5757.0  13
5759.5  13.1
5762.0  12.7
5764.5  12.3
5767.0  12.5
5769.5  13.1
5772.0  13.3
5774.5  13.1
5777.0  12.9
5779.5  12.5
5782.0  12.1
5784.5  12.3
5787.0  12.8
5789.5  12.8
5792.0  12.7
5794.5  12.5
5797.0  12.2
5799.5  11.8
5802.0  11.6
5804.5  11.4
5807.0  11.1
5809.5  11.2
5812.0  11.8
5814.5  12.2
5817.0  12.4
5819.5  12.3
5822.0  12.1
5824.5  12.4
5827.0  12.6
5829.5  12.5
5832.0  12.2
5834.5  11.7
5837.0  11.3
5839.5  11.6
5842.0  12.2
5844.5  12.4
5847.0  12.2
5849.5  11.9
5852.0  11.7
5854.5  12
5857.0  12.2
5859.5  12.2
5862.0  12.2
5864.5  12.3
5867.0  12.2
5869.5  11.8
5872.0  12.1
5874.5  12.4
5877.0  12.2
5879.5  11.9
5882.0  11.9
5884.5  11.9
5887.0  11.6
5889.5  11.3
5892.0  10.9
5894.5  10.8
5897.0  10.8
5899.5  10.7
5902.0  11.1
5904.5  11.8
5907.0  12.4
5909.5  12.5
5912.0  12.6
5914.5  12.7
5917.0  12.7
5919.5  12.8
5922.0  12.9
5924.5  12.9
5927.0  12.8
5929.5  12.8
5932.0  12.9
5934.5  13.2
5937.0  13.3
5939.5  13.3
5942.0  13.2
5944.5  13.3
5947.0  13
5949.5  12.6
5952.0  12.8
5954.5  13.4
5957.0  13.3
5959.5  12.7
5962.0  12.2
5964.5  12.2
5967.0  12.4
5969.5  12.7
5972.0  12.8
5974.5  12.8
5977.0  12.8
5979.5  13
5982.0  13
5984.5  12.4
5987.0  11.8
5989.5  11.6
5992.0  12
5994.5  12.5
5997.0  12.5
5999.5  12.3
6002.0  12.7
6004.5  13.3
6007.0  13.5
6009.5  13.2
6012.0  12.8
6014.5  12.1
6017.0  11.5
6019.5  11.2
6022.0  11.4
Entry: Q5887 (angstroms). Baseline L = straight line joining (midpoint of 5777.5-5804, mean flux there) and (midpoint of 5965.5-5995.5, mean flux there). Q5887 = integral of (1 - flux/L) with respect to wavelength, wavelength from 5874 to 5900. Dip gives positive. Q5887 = 1.92 angstroms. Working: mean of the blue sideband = 12.3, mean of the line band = 11.5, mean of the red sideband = 12.5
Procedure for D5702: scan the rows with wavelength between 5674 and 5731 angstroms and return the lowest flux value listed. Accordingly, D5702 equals 9.78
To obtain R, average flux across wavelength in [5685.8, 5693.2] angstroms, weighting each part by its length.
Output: 11.8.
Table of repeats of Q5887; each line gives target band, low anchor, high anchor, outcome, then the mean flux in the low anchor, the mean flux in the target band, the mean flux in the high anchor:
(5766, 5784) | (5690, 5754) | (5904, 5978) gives -1.46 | 11.5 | 12.8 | 12.8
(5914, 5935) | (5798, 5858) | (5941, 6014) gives -0.69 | 11.9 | 12.8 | 12.7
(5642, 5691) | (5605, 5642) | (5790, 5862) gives -1.61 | 11.4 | 11.9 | 12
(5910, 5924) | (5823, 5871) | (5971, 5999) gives -0.52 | 12.1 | 12.7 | 12.5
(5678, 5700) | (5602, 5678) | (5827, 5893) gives 0.10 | 11.7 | 11.7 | 12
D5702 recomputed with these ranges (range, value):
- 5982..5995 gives 11.6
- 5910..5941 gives 12.6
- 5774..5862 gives 11.1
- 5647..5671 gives 11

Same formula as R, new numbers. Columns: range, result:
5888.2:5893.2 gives 11.1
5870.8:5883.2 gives 12.1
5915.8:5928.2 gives 12.8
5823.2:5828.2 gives 12.5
